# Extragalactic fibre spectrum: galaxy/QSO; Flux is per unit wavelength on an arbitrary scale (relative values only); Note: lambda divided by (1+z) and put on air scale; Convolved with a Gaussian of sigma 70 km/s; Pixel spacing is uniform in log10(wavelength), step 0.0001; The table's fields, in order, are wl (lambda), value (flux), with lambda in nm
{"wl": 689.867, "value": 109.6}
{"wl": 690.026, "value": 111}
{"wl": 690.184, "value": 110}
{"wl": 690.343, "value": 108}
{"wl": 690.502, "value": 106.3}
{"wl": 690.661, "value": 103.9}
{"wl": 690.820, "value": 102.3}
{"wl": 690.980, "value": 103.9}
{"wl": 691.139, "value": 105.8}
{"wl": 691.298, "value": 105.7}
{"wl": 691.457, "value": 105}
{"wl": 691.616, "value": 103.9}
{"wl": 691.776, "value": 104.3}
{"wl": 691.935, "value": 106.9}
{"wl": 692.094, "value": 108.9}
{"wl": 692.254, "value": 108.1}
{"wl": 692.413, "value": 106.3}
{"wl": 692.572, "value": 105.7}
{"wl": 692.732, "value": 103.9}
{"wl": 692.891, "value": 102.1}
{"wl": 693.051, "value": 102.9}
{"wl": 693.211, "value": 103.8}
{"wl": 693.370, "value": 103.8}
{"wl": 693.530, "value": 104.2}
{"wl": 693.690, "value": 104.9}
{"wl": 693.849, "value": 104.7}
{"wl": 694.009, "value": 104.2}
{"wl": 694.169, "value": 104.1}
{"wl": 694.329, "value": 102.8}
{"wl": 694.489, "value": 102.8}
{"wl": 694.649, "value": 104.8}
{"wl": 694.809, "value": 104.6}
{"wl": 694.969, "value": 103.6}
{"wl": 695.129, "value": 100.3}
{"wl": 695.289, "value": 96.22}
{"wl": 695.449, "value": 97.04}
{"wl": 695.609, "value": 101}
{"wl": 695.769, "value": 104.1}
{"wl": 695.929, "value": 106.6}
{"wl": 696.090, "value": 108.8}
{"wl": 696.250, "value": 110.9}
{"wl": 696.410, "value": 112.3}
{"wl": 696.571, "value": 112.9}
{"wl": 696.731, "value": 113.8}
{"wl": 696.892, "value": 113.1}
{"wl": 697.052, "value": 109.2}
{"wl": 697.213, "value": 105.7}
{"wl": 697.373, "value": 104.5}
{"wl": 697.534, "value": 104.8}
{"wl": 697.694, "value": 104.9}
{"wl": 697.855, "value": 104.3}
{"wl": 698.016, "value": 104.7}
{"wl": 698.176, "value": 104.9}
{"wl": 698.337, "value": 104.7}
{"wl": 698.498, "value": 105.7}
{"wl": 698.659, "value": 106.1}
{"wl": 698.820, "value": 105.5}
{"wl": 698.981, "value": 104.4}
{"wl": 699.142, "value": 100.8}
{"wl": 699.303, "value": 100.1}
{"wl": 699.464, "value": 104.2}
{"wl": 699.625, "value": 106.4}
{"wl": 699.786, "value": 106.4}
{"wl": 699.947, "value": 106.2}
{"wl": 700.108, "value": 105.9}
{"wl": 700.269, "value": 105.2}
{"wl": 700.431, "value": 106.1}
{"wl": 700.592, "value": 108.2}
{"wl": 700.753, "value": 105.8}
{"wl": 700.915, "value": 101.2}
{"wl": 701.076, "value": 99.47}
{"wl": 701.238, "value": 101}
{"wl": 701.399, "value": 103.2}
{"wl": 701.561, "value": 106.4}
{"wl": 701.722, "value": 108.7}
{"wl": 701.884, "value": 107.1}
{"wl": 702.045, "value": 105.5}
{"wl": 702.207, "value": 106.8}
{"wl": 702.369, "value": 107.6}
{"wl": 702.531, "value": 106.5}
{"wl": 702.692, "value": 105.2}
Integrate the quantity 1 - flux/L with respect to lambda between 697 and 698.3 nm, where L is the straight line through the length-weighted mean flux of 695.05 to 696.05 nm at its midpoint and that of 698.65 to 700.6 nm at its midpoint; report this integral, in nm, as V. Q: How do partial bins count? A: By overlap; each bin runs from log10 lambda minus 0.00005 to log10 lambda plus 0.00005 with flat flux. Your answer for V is -0.03 nm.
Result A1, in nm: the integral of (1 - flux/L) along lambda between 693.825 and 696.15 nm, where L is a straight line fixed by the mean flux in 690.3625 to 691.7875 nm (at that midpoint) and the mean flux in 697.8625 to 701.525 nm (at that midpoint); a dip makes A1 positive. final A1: 0.04 nm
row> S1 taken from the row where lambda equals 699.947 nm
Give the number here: 106.2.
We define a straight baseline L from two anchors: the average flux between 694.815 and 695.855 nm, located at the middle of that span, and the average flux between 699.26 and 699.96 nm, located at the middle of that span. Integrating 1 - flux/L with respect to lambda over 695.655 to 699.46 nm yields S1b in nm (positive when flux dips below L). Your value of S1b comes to -0.14 nm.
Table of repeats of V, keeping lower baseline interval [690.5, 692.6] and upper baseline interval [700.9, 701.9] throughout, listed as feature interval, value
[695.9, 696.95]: -0.07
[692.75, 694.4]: 0.02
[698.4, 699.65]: 0.00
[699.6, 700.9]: -0.02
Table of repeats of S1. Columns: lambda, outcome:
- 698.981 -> 104.4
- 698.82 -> 105.5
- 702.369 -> 107.6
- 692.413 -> 106.3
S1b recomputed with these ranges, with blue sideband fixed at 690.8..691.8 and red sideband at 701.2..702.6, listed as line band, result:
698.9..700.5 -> 0.02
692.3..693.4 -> 0.00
